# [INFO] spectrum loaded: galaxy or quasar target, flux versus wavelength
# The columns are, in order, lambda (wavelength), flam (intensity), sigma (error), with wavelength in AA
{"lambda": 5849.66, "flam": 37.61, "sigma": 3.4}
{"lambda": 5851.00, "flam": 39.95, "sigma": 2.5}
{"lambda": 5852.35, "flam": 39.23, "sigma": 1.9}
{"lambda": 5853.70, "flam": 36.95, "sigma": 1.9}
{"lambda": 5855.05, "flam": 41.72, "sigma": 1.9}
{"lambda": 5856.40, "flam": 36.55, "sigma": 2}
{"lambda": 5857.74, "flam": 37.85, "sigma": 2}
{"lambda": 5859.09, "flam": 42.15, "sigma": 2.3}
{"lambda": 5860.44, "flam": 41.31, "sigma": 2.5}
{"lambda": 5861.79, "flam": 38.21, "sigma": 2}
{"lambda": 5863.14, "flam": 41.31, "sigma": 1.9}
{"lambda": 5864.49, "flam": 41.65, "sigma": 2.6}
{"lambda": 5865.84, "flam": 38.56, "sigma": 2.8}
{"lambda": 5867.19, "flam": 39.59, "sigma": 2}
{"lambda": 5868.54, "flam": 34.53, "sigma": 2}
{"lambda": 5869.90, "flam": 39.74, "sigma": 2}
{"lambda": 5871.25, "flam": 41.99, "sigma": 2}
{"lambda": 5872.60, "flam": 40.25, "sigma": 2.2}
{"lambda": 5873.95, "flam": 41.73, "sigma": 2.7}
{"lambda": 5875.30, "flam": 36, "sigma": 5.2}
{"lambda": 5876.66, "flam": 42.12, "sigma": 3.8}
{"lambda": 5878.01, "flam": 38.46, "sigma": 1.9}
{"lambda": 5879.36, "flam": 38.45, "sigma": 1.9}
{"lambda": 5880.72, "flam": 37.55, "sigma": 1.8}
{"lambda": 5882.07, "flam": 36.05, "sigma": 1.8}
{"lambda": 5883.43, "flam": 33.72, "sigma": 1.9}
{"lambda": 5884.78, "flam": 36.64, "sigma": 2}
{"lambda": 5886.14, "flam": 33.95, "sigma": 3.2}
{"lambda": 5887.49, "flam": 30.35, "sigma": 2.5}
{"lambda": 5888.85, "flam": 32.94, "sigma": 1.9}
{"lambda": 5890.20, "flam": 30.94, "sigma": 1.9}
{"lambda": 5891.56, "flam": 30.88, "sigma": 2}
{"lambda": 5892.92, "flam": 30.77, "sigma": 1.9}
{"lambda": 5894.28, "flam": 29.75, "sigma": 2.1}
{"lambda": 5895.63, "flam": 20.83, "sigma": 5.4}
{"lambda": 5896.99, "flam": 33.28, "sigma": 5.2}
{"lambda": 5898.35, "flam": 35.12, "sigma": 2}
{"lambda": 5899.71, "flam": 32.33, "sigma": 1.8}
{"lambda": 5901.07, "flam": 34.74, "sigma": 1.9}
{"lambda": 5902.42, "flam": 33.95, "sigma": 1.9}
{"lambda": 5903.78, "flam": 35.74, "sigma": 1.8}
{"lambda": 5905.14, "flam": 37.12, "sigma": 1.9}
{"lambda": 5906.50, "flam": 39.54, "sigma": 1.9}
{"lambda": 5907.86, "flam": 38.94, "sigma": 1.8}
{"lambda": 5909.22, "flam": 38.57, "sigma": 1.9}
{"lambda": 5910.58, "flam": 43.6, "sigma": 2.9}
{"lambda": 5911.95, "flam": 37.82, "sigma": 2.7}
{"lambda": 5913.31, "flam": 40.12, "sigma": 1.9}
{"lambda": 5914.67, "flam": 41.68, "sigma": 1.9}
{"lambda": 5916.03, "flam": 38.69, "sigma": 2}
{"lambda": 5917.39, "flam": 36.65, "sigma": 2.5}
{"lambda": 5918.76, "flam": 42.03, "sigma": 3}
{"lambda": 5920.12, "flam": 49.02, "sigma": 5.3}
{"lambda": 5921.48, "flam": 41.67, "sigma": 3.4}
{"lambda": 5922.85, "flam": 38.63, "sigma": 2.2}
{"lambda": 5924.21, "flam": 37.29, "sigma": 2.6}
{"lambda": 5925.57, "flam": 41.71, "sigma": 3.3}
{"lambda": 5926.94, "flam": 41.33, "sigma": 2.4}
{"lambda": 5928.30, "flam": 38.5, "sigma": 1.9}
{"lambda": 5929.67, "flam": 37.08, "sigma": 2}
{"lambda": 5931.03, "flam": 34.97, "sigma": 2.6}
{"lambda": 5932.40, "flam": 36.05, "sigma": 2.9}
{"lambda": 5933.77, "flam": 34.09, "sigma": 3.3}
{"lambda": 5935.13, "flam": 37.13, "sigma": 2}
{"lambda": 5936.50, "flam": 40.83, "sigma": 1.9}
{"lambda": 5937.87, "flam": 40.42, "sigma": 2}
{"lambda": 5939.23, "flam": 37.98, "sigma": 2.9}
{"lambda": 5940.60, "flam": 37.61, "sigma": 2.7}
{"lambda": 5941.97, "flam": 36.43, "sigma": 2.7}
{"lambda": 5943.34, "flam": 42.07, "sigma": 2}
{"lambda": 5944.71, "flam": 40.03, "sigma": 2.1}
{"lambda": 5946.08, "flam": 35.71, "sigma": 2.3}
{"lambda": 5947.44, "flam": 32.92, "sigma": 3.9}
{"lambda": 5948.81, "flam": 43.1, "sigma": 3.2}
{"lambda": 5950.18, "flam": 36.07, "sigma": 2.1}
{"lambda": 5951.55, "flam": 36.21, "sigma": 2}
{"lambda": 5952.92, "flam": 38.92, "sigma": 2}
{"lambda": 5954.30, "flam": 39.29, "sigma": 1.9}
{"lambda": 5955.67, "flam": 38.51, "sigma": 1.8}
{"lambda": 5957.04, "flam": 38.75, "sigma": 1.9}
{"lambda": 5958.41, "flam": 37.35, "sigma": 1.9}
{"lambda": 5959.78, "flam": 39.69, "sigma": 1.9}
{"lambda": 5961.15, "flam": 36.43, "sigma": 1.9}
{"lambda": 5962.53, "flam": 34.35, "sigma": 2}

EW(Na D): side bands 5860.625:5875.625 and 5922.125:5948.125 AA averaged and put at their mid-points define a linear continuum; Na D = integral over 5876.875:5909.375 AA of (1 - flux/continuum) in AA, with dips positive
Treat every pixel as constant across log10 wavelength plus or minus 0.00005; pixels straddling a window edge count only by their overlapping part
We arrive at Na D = 3.9 AA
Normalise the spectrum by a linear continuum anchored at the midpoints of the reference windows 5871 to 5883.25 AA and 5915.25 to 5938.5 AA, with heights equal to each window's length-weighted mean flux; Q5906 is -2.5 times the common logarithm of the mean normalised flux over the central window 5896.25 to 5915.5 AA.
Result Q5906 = 0.05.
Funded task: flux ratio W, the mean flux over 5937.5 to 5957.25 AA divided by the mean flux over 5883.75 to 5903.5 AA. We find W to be 1.19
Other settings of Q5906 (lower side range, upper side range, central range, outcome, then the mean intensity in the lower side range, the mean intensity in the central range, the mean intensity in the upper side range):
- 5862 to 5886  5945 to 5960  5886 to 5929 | 0.05 mag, 38.6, 36.6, 37.9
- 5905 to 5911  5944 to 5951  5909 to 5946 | -0.02 mag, 39.6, 39.3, 37.6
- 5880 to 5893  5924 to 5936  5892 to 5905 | 0.09 mag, 33.5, 32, 37.6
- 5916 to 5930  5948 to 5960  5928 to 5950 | 0.05 mag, 40.4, 37.8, 38.5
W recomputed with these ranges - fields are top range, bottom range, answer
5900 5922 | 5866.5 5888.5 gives 1.05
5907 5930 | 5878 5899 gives 1.22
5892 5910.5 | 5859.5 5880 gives 0.86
